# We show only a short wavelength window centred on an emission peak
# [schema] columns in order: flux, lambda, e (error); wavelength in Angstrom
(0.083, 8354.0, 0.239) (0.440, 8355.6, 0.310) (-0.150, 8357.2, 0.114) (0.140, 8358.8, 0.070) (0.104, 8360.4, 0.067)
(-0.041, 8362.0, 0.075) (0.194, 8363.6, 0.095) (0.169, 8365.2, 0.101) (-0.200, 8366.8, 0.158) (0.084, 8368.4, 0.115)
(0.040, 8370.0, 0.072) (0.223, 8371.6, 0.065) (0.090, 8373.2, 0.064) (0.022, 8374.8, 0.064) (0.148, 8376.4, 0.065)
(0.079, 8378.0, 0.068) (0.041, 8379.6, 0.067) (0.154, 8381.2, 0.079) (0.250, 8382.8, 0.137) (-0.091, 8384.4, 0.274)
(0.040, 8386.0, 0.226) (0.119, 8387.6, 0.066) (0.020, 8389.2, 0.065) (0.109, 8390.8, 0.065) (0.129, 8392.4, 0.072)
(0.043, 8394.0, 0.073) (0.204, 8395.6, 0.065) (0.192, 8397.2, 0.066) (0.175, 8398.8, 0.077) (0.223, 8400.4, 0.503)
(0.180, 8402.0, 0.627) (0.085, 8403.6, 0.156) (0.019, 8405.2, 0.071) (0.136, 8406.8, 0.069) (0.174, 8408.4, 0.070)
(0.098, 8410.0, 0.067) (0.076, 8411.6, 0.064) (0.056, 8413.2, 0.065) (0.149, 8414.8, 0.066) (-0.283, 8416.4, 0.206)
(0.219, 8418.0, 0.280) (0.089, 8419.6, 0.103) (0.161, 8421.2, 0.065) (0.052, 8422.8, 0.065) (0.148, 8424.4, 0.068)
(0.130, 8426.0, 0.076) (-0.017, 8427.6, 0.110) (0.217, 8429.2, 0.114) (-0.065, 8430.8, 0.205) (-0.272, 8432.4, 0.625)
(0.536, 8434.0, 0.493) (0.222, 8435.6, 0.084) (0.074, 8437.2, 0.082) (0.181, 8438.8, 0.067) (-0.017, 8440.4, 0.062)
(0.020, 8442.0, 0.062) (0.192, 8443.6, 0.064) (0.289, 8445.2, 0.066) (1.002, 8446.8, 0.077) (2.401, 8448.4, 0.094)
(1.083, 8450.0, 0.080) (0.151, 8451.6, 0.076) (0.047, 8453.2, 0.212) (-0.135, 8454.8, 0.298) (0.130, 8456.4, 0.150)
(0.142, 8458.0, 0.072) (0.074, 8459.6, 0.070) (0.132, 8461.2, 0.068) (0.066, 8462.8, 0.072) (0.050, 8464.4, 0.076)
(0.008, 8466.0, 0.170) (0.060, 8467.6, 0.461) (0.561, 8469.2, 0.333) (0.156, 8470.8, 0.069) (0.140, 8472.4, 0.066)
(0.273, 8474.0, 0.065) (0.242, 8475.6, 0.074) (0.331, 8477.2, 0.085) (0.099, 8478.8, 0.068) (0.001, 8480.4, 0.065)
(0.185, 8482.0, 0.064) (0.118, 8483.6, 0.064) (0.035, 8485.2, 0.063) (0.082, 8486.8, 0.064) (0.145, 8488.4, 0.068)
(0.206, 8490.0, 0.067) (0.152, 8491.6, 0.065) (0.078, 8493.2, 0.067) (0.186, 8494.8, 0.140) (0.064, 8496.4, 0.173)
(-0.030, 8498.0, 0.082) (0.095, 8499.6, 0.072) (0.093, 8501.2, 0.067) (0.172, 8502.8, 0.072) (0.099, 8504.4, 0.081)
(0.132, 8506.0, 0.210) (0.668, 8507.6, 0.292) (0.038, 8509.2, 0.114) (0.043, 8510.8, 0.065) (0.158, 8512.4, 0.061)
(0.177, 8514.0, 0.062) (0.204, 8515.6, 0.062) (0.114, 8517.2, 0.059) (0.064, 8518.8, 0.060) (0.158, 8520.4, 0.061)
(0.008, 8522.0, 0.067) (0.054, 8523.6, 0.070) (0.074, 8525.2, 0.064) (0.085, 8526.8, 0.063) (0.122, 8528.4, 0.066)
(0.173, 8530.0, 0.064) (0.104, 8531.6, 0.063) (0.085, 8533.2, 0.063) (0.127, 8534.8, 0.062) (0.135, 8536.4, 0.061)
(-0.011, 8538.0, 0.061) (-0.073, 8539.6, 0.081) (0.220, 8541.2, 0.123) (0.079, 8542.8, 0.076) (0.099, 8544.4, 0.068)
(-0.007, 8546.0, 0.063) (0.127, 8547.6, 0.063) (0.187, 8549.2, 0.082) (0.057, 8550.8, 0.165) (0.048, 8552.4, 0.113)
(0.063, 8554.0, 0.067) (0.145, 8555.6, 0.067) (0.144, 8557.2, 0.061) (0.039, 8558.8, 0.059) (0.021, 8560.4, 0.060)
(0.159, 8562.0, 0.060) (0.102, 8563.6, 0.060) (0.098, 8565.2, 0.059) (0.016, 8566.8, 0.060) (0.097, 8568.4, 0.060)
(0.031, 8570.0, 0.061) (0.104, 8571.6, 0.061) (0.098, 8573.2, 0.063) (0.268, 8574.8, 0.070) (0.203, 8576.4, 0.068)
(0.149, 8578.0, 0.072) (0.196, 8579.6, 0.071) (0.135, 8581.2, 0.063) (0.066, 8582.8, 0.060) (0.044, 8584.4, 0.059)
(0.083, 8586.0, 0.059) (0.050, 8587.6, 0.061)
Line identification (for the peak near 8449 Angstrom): H-alpha 6563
